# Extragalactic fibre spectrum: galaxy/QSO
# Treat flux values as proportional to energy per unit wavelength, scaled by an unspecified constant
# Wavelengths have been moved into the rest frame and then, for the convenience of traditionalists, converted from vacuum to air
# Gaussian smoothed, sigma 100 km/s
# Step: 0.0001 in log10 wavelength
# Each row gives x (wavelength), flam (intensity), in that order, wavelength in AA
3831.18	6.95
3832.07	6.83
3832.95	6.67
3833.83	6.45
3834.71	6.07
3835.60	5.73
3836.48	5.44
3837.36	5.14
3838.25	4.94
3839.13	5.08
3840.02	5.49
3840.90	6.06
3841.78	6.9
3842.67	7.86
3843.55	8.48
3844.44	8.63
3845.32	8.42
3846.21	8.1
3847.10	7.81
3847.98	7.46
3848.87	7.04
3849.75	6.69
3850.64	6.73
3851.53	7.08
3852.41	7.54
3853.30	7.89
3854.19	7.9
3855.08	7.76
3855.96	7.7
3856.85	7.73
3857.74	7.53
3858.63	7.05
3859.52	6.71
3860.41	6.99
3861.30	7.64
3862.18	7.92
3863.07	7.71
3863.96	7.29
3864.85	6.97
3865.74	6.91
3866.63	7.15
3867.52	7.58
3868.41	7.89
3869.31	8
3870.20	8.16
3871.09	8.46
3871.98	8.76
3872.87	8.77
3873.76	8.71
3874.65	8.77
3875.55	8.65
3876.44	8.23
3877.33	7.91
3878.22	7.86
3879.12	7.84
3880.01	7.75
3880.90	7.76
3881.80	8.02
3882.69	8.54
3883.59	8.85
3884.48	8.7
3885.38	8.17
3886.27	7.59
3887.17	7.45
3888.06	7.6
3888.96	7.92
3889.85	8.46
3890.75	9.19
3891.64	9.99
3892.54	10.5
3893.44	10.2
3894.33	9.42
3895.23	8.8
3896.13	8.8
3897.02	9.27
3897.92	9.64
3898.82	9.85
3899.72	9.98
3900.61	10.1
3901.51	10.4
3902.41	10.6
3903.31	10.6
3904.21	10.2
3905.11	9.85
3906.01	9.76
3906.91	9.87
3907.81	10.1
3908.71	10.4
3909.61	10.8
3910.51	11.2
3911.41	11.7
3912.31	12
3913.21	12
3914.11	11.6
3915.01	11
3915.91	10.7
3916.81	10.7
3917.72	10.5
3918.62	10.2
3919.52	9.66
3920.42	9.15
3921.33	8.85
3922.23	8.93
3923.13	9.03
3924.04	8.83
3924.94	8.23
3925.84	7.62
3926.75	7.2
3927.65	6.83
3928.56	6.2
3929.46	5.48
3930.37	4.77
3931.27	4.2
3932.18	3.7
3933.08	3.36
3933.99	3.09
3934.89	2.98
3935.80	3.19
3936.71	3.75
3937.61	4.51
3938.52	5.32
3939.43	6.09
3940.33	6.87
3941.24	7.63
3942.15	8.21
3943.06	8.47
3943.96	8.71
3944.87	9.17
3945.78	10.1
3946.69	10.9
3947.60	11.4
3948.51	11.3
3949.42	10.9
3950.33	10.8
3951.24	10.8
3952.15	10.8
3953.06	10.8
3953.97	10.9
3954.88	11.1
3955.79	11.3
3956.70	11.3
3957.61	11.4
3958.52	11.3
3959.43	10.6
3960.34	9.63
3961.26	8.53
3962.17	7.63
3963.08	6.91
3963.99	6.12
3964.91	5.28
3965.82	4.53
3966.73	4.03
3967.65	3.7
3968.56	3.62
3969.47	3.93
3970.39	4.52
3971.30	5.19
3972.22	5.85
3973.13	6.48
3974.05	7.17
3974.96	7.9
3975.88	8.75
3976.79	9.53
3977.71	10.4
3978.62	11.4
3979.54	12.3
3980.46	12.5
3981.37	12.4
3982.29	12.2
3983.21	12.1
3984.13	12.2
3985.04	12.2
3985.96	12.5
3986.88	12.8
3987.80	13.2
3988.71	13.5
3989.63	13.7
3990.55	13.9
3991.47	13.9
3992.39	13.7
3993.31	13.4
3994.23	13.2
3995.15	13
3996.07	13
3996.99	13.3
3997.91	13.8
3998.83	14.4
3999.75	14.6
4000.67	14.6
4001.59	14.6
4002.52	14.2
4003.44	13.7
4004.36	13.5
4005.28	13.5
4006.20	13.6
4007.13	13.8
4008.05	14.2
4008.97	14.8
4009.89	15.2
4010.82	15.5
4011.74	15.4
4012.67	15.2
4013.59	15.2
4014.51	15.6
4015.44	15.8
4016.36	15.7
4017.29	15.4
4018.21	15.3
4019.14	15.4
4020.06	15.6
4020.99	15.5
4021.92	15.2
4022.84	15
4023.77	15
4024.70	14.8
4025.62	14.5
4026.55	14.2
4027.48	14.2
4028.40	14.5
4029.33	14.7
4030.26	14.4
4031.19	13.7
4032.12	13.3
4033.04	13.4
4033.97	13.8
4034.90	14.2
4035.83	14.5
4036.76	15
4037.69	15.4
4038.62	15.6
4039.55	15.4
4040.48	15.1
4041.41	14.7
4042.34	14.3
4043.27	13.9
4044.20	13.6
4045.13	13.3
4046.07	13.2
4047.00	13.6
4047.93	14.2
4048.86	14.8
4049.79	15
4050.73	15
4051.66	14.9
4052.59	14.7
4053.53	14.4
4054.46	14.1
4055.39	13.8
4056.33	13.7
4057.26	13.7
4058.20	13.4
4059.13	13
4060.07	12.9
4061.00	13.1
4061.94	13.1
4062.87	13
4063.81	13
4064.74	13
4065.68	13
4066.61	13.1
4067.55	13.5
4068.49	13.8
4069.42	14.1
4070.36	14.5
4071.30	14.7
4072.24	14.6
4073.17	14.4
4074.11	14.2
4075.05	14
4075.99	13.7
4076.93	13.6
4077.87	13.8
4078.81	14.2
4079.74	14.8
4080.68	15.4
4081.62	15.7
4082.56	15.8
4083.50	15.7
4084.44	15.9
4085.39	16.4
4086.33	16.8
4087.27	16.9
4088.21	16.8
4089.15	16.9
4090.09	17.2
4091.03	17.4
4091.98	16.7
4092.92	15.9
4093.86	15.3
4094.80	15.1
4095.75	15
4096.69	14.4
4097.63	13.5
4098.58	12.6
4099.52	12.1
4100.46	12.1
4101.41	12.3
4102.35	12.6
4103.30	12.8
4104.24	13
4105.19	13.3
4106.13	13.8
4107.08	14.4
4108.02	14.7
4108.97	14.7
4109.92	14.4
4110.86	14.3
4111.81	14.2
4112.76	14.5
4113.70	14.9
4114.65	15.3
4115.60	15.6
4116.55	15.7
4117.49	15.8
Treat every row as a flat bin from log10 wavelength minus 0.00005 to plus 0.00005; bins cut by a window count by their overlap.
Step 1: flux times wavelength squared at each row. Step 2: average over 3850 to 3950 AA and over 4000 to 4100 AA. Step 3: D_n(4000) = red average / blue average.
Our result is 1.9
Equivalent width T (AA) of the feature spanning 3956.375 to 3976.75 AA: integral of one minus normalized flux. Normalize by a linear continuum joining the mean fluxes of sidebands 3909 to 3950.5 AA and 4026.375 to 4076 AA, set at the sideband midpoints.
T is 5.9 AA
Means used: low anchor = 8.2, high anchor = 14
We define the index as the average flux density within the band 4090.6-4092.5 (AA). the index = 17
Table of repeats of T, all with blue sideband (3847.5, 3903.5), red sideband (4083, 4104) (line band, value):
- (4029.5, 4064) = -1.4 AA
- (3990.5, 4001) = -1.5 AA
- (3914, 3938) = 6.4 AA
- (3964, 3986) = 6.1 AA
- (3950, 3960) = -0.3 AA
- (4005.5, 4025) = -3.9 AA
